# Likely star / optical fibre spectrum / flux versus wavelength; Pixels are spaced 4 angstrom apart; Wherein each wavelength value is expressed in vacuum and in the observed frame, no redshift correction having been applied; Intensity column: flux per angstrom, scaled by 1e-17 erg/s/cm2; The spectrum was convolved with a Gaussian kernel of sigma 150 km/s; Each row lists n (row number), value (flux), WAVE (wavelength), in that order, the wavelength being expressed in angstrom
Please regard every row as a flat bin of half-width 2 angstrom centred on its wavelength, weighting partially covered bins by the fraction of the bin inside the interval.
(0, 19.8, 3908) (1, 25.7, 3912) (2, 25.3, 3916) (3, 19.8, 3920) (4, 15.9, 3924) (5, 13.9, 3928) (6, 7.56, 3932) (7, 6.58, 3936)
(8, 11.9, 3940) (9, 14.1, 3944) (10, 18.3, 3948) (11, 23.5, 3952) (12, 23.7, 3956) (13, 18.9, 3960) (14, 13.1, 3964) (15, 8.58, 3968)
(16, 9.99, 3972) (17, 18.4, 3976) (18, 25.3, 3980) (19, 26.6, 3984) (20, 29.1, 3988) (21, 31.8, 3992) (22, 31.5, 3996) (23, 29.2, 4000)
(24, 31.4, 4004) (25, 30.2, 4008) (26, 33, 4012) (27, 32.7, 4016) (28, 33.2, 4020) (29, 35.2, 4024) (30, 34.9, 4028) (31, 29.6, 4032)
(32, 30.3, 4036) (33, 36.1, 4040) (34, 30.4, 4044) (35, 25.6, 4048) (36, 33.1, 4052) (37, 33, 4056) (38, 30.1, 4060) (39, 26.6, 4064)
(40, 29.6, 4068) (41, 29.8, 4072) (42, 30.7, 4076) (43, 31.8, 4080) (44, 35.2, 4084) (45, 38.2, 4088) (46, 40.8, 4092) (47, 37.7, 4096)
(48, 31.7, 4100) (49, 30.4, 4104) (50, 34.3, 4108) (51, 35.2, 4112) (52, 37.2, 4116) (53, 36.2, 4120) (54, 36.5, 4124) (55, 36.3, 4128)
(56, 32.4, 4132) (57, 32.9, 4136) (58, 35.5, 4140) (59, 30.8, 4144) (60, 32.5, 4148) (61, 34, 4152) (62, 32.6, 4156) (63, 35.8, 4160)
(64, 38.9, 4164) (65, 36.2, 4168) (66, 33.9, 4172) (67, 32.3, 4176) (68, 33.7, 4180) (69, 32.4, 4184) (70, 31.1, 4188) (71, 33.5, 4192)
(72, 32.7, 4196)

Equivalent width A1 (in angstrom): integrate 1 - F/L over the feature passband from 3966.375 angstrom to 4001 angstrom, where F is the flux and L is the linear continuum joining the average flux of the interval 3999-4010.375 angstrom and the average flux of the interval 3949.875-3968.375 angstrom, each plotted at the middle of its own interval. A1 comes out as 2.9 angstrom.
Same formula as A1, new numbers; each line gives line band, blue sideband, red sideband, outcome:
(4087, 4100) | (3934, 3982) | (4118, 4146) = -3.2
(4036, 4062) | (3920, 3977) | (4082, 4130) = -2.9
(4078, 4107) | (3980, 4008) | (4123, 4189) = -2.5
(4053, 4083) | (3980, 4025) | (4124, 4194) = 1.6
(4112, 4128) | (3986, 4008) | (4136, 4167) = -1.4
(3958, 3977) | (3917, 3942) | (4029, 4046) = 5.8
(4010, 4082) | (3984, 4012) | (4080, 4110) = 2.9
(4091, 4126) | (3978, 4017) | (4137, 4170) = -2.3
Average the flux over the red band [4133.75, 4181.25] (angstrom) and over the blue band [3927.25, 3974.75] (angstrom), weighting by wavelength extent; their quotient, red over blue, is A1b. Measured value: 2.39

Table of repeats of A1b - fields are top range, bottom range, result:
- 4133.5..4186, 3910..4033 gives 1.49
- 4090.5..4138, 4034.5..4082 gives 1.15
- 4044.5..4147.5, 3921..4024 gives 1.52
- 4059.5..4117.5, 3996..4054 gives 1.05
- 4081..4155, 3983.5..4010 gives 1.15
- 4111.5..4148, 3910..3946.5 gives 2.21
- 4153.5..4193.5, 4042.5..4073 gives 1.14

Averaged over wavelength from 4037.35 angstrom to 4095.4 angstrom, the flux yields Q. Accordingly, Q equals 32.3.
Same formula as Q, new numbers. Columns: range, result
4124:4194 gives 33.9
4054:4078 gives 30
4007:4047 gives 32.4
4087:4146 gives 35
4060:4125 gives 33.7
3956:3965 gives 18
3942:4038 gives 25.5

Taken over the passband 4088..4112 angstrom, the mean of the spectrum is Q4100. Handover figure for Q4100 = 35.3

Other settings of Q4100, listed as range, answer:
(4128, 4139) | 33.6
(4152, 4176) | 35.1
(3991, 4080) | 31.3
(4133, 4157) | 33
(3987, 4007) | 30.7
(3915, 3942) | 14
